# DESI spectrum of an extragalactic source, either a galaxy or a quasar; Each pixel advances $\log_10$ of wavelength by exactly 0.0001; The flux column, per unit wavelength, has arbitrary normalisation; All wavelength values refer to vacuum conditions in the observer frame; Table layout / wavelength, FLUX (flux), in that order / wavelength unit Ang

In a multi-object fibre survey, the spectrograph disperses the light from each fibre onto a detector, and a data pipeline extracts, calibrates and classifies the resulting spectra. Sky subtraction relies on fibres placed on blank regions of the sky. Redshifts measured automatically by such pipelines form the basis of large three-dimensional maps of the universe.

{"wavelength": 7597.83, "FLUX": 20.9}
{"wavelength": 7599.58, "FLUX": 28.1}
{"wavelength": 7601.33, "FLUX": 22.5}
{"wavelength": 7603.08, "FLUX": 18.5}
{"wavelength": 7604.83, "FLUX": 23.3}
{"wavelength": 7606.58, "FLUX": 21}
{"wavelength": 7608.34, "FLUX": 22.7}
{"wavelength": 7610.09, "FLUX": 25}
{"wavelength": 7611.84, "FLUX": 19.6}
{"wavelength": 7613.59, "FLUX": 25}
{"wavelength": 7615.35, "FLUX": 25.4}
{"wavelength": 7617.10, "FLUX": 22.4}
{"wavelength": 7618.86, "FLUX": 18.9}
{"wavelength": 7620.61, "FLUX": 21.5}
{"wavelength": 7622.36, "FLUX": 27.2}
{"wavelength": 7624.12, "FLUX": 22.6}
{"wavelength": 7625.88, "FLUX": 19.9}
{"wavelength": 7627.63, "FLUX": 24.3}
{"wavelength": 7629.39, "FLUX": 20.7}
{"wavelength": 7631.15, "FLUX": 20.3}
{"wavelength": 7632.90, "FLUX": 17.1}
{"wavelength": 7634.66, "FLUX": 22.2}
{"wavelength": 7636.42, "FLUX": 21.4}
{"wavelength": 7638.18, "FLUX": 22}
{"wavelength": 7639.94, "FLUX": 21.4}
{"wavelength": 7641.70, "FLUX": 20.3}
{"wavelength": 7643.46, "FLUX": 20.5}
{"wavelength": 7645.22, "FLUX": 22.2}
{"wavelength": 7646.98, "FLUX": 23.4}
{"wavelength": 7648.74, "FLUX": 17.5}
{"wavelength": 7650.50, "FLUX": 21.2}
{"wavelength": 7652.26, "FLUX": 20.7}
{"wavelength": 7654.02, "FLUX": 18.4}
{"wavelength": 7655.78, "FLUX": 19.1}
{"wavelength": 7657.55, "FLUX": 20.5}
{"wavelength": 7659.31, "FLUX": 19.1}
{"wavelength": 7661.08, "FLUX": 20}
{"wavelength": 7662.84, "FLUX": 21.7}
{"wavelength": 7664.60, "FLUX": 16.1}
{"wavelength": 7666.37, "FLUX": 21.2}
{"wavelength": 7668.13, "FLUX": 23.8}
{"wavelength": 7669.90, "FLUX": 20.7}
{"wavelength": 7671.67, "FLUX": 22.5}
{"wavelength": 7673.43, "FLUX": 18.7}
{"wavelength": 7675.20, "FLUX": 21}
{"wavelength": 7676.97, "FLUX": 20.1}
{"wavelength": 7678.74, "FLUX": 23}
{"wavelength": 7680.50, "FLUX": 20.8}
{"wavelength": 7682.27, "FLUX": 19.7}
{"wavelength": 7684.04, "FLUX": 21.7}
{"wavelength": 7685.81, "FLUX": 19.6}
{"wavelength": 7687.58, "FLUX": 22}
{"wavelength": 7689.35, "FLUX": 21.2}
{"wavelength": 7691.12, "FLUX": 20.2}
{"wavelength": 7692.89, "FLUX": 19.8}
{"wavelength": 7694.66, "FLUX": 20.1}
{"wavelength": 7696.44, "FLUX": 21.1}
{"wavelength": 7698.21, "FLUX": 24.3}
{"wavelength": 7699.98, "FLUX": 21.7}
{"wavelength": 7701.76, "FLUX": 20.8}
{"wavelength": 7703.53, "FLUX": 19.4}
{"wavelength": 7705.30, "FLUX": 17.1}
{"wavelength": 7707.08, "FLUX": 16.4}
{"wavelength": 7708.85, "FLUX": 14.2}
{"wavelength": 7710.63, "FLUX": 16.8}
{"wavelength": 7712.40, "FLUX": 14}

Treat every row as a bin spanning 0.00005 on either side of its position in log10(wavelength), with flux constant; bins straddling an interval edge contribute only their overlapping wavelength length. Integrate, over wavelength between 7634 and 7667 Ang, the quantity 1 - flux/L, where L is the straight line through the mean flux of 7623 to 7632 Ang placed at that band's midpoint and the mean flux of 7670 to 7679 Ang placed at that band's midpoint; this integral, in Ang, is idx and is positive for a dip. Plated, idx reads 1.3 Ang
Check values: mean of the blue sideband 21.7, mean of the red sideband 20.9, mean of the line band 20.4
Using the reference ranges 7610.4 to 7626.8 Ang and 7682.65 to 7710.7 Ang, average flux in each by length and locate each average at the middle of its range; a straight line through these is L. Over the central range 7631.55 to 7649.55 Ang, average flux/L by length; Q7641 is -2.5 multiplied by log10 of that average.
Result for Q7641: 0.05 mag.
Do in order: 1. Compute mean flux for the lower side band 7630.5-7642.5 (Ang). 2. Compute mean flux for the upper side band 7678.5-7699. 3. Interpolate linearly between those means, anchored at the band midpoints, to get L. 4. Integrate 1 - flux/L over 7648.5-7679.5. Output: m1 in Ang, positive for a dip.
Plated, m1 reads 0.8 Ang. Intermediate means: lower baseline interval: 20.7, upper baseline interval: 21.1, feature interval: 20.3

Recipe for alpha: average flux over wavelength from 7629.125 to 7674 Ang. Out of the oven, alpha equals 20.5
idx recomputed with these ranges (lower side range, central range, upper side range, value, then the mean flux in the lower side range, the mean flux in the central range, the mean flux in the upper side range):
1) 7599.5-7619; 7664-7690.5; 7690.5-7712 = -1.0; 22.6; 20.8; 19.2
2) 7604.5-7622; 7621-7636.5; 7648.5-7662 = -0.2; 22.6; 21.8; 19.7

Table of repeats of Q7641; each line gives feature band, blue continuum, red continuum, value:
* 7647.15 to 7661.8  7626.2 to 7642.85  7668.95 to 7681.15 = 0.07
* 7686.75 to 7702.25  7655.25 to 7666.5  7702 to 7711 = -0.20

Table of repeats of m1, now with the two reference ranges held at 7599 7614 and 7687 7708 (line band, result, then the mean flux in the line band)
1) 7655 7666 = 0.92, 19.5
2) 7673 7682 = 0.03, 20.8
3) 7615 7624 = -0.22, 22.9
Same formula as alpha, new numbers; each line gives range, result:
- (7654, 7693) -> 20.5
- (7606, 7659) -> 21.5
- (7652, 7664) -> 19.8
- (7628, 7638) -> 20.6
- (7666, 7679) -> 21.3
